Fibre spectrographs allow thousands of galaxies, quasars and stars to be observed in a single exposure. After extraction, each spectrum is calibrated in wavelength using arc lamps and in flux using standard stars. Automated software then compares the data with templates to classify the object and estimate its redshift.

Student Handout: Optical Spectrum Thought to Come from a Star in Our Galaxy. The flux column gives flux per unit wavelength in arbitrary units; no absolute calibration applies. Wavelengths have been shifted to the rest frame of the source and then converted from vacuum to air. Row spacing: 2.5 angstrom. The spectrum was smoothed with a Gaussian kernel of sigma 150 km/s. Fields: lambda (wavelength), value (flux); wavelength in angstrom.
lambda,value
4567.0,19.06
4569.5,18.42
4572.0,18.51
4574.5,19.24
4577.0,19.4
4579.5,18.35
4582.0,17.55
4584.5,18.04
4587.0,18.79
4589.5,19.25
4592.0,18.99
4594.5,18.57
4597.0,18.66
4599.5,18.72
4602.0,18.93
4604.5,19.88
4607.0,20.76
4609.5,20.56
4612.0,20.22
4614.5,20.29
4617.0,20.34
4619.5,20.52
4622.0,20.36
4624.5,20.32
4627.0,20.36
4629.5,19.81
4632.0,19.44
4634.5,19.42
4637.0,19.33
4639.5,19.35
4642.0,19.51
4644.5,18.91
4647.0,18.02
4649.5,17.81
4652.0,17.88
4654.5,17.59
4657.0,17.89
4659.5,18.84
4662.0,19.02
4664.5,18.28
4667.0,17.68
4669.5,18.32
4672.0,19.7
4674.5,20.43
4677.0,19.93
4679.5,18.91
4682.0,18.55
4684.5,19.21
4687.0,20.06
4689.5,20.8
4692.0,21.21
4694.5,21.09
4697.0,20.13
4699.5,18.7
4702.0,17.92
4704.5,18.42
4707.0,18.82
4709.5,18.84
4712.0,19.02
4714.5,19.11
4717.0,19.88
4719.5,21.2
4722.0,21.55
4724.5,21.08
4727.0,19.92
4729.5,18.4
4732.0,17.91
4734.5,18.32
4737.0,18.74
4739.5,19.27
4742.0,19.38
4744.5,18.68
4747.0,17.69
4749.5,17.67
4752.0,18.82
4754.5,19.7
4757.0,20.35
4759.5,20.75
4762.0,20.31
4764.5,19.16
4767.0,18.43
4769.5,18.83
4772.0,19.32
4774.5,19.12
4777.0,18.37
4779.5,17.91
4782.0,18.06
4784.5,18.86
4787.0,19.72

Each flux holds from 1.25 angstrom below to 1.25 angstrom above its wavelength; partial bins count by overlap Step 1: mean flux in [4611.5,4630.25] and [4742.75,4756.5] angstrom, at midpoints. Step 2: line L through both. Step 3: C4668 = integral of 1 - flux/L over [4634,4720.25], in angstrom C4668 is 1.94 angstrom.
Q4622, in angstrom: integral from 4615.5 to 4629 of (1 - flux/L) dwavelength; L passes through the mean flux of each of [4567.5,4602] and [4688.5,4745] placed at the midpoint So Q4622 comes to -1.0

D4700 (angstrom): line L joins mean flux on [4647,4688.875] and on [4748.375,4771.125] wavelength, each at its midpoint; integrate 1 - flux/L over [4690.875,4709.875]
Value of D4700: -0.4 angstrom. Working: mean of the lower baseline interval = 18.8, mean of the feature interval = 19.4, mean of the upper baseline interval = 19.3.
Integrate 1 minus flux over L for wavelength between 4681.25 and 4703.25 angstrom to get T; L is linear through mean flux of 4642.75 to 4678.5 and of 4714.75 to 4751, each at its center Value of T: -1.0 angstrom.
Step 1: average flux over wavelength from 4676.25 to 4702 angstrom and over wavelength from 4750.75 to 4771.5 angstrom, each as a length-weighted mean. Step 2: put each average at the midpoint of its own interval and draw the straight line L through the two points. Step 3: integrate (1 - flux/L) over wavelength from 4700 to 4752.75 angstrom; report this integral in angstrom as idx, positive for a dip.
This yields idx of 1.5 angstrom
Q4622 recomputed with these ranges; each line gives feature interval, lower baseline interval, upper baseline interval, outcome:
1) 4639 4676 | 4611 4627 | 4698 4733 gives 2.5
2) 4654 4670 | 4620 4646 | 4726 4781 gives 1.0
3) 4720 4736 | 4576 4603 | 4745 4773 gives -0.4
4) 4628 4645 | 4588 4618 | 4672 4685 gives 0.1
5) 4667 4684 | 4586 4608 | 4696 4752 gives 0.0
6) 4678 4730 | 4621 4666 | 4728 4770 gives -1.9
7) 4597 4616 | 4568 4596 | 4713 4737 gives -1.0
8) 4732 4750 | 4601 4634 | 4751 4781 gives 0.8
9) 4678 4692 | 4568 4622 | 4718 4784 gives -0.3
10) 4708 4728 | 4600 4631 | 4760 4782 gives -0.7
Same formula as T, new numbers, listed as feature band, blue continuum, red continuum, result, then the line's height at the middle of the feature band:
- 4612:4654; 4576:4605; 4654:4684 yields -1.57 angstrom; 18.8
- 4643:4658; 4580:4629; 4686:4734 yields 1.18 angstrom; 19.6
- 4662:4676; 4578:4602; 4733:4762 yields -0.06 angstrom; 18.8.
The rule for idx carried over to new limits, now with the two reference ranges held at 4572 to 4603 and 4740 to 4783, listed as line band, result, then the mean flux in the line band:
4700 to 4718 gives 0.1 angstrom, 18.8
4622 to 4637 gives -0.9 angstrom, 19.9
